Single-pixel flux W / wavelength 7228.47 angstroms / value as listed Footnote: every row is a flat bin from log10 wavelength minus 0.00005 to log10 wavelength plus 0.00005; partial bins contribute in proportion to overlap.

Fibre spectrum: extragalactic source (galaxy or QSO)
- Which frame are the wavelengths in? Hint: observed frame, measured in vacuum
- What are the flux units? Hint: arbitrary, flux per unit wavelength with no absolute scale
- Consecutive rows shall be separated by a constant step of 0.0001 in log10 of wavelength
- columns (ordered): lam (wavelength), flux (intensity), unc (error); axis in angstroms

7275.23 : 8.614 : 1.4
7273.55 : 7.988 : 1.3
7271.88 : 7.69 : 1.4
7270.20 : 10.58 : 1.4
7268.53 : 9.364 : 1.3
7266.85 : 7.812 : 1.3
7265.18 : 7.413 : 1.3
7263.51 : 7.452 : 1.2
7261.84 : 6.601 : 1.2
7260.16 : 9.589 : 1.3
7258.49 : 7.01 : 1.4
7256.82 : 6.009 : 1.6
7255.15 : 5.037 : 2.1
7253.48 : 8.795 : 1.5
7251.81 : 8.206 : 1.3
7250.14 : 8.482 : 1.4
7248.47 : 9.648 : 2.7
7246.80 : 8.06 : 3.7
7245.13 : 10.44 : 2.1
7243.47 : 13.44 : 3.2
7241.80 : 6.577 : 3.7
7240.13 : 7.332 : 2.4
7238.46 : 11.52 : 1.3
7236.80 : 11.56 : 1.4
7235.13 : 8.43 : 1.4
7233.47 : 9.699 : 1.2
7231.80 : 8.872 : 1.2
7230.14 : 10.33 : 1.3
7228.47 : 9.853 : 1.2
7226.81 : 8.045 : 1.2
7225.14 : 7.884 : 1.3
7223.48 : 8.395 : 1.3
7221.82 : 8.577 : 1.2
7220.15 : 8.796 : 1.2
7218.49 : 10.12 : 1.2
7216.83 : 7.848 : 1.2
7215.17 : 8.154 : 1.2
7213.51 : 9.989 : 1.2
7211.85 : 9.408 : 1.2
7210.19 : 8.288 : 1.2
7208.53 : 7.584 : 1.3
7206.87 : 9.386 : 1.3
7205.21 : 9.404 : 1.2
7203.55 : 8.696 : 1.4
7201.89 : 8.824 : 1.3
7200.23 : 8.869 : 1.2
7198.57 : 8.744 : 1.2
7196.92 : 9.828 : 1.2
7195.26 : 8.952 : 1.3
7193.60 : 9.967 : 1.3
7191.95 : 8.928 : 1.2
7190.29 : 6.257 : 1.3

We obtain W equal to 9.853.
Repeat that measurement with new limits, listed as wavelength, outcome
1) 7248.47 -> 9.648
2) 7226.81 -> 8.045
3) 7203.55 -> 8.696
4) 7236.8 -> 11.56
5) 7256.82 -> 6.009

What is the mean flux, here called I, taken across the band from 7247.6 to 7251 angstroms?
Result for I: 9.04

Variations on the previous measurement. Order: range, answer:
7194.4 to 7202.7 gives 9.04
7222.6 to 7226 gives 8.15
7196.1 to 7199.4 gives 9.3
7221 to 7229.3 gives 8.56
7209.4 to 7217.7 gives 8.75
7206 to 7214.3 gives 8.93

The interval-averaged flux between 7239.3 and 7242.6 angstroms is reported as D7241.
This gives 6.95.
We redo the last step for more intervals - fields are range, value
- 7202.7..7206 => 9.04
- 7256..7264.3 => 7.33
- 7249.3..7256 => 7.63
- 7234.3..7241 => 9.69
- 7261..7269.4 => 7.74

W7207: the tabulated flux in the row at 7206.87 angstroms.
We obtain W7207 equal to 9.386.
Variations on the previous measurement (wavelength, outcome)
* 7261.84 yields 6.601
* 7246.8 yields 8.06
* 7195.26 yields 8.952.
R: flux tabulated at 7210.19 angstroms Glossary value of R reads 8.288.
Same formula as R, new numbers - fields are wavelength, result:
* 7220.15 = 8.796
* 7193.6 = 9.967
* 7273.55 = 7.988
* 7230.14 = 10.33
